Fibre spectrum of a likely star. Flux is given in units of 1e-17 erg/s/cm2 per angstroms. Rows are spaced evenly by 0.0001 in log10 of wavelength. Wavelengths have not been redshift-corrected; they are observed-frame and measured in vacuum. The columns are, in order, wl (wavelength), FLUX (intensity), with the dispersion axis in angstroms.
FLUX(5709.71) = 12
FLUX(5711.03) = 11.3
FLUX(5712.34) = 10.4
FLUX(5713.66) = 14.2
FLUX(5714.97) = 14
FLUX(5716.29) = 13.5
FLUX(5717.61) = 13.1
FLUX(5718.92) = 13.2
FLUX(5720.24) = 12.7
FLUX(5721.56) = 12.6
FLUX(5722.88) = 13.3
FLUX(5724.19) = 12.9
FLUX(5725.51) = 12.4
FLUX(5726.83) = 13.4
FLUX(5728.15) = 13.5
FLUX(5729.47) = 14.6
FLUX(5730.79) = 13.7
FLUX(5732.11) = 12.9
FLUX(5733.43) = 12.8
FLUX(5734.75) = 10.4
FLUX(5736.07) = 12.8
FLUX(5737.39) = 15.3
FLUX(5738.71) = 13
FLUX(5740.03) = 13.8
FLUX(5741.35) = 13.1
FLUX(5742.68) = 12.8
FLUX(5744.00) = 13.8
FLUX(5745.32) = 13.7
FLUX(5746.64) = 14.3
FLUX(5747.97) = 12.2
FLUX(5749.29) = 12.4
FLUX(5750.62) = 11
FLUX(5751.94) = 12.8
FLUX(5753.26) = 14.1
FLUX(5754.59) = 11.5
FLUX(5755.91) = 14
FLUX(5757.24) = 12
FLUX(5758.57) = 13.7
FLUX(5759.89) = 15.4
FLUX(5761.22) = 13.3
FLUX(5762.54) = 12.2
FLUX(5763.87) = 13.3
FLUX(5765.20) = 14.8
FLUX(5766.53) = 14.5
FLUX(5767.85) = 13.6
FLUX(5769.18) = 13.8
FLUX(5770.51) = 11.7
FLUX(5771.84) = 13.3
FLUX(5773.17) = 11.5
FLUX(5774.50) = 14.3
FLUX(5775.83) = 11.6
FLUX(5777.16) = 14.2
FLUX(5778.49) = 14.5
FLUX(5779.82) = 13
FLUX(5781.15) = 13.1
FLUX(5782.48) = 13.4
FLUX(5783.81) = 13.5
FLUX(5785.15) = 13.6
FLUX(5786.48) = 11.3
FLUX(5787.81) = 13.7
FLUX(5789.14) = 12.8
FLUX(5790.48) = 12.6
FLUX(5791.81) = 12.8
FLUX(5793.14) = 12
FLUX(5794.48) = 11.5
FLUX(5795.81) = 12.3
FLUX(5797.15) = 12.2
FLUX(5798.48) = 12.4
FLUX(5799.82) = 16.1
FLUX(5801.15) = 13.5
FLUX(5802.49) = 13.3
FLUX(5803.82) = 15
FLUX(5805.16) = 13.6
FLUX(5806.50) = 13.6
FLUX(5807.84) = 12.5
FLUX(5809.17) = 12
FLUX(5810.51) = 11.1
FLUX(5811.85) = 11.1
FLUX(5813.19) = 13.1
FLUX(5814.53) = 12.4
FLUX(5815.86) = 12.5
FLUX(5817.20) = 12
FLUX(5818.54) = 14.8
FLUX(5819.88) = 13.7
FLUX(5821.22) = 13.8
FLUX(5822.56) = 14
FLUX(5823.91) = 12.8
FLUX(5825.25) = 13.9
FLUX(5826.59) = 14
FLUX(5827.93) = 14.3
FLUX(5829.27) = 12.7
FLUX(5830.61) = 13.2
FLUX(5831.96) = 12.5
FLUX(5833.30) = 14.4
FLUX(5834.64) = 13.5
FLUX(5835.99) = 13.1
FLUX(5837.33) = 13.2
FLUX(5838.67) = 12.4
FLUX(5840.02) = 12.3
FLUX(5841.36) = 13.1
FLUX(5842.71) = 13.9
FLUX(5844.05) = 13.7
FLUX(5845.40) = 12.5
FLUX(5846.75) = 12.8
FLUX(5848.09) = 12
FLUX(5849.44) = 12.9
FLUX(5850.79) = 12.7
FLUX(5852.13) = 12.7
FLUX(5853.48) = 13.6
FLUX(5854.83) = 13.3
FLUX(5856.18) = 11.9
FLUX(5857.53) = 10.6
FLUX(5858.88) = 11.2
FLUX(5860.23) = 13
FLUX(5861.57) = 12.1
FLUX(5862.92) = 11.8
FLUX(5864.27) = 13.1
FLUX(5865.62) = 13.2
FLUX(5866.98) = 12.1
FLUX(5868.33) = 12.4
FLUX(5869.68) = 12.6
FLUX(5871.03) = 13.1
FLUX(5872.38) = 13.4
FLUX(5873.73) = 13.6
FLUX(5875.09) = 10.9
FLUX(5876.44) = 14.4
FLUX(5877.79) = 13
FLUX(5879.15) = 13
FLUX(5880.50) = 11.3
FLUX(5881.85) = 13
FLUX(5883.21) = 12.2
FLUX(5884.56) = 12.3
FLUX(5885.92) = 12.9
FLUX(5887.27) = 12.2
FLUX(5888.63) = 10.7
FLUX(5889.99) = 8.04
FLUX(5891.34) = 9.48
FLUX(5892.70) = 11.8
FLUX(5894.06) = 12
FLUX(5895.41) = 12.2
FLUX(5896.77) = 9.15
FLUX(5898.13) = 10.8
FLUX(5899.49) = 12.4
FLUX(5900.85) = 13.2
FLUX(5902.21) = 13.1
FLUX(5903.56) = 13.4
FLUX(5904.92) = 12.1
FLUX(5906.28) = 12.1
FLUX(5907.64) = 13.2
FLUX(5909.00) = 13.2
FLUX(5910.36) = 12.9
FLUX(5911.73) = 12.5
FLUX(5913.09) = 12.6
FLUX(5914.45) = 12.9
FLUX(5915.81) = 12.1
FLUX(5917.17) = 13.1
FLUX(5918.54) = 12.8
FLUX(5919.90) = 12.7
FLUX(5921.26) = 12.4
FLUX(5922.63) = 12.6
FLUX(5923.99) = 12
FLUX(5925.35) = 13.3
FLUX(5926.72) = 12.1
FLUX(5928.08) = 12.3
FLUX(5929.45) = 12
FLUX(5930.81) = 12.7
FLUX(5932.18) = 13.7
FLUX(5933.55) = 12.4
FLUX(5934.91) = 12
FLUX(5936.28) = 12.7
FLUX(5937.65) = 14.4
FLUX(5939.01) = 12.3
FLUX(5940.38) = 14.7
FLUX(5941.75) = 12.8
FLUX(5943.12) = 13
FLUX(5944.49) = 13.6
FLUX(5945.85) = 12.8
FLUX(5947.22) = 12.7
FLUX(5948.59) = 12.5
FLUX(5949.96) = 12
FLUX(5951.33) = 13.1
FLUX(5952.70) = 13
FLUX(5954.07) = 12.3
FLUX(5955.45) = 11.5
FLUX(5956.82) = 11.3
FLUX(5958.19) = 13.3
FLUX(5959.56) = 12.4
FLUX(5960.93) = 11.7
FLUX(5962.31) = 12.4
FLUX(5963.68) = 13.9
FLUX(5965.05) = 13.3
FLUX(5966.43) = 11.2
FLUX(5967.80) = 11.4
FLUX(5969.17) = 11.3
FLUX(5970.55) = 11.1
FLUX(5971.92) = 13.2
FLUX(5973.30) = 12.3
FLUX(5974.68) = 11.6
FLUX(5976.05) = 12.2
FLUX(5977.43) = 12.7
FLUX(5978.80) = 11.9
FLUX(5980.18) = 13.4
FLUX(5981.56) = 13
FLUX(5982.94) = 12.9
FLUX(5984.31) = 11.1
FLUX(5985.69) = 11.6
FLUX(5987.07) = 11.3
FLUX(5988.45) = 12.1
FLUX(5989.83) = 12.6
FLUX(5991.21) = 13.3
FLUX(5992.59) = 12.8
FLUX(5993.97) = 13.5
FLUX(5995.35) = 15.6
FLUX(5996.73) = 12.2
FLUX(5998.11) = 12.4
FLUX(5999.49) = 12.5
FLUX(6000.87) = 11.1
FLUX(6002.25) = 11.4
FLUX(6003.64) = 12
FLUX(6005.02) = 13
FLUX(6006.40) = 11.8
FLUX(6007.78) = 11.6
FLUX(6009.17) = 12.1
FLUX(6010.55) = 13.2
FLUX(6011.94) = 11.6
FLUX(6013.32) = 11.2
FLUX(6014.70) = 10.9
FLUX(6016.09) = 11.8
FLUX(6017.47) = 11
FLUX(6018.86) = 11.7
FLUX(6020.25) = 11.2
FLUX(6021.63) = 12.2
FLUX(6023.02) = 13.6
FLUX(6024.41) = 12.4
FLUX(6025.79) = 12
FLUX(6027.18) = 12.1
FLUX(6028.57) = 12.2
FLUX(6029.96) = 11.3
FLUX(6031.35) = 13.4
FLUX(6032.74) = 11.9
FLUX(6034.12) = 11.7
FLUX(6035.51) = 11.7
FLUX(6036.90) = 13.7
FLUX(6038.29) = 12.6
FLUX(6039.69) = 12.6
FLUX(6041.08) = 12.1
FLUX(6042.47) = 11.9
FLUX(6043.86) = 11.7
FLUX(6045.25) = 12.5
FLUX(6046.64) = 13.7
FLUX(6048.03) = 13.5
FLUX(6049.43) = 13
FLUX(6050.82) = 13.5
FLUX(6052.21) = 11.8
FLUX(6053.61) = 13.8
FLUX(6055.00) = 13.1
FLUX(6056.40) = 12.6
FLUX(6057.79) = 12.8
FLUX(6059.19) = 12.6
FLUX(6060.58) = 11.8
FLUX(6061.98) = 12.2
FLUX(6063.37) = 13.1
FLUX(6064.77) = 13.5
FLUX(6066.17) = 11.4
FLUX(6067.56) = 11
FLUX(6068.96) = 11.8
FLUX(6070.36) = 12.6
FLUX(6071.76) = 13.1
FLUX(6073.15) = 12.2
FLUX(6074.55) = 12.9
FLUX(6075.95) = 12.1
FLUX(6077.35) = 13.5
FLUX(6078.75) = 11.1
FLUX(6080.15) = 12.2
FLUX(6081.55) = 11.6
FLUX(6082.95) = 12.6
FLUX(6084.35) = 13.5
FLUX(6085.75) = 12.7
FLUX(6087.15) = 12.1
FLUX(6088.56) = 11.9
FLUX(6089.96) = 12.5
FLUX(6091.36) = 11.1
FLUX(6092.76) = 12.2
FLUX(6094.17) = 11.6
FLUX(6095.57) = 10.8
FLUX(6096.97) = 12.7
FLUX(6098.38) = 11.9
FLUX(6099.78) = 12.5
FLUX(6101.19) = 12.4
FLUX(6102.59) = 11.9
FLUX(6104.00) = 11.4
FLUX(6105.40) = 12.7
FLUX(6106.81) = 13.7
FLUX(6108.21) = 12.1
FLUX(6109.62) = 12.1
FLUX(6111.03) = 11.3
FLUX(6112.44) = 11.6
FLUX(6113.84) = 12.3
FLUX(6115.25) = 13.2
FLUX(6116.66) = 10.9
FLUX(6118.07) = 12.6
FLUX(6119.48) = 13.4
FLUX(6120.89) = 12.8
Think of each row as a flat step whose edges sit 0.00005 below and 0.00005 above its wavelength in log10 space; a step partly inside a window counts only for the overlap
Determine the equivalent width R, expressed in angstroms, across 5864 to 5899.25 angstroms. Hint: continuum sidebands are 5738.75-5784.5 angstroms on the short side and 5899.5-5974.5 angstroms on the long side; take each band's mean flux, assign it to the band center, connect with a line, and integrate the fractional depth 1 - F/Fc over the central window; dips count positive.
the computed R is 2.2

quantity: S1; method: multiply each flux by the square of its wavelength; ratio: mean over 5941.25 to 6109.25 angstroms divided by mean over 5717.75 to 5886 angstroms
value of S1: 1.02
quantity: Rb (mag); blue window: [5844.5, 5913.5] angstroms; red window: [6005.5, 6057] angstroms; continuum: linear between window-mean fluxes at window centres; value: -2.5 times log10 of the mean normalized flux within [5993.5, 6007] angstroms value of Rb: -0.02 mag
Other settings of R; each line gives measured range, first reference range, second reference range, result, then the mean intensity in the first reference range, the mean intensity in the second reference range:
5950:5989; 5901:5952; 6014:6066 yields 1.27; 12.8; 12.4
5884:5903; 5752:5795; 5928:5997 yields 1.97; 13.1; 12.6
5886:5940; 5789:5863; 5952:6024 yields 1.18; 12.9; 12.2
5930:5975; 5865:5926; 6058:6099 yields -1.03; 12.3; 12.2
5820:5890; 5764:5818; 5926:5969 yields 0.41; 13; 12.6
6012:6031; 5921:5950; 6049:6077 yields 1.20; 12.8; 12.6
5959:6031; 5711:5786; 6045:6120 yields 2.19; 13.2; 12.4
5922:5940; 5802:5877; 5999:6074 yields -0.10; 12.9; 12.3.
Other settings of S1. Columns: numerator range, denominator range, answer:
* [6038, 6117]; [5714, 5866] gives 1.04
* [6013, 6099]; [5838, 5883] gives 1.04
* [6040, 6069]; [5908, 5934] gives 1.04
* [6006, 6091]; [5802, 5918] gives 1.04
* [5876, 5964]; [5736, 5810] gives 0.99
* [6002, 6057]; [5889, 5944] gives 1.03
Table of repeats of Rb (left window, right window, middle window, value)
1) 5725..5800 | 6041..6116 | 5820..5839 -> -0.04 mag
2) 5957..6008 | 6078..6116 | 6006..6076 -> -0.01 mag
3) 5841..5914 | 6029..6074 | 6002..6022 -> 0.06 mag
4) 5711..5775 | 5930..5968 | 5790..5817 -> 0.02 mag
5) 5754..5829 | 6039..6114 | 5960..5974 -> 0.04 mag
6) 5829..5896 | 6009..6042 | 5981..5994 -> -0.02 mag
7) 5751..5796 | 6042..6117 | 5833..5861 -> 0.01 mag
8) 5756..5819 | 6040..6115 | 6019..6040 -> 0.02 mag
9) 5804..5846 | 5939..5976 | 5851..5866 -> 0.05 mag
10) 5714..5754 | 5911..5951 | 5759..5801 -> -0.01 mag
